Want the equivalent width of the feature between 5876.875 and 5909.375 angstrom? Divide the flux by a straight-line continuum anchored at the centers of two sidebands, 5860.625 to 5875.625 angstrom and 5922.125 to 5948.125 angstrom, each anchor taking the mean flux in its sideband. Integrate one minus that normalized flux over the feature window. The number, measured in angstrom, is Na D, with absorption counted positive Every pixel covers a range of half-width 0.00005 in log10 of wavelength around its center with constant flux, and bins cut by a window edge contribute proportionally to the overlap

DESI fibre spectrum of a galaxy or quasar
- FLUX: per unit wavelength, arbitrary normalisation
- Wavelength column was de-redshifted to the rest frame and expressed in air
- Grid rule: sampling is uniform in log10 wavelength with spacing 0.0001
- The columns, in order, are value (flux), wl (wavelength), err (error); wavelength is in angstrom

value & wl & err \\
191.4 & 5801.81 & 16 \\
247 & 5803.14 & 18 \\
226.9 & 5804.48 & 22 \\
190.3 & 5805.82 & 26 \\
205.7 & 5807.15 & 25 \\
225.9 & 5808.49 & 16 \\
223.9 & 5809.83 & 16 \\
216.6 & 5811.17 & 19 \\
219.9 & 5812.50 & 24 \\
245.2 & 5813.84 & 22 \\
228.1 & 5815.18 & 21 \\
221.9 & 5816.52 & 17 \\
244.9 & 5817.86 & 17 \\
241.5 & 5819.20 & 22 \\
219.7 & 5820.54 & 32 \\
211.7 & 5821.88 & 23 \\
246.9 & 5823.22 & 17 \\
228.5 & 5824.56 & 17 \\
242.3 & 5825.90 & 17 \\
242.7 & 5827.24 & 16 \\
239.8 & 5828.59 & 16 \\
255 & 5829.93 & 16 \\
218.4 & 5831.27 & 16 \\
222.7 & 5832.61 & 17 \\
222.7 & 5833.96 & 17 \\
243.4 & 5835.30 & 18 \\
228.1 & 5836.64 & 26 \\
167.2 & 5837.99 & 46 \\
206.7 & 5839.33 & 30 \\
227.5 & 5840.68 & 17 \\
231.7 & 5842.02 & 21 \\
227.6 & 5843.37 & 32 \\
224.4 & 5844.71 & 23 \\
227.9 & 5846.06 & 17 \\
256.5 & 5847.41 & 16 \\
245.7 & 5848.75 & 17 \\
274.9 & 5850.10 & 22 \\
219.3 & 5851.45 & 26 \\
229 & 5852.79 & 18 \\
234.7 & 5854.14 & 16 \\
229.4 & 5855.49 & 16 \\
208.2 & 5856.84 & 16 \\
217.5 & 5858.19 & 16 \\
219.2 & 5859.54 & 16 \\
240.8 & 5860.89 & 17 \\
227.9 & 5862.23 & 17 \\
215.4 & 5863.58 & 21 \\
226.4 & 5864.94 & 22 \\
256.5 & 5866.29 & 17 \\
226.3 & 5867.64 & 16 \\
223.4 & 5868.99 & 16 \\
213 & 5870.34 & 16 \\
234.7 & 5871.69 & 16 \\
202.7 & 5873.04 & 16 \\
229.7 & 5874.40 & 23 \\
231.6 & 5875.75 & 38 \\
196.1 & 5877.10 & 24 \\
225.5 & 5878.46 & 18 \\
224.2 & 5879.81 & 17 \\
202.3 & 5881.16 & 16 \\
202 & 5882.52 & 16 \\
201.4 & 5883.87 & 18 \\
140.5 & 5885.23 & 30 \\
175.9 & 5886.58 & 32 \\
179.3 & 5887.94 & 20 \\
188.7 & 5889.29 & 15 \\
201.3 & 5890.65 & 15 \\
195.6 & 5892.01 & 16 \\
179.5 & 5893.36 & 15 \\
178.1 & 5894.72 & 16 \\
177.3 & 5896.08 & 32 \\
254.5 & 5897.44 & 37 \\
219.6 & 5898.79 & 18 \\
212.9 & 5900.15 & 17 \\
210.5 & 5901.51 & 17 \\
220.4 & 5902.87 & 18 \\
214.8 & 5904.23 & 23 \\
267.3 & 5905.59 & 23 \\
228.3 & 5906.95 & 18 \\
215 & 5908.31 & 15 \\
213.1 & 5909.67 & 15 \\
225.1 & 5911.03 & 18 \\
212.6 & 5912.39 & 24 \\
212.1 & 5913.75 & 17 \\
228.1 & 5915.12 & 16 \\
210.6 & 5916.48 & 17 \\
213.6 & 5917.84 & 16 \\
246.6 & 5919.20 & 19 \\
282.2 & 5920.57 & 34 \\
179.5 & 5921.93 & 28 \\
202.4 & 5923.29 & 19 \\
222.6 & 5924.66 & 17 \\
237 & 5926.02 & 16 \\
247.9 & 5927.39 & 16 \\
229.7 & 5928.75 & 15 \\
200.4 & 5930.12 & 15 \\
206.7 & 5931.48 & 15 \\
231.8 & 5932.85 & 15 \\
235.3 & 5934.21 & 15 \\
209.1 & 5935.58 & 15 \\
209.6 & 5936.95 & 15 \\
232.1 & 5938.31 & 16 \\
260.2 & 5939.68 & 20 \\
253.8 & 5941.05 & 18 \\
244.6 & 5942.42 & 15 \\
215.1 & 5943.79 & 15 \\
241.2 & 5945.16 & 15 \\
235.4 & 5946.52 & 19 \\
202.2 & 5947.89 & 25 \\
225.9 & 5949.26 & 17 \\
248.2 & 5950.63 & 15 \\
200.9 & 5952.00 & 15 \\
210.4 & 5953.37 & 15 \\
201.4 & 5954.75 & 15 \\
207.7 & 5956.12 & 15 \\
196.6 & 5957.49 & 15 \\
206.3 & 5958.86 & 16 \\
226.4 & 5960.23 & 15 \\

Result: 3.1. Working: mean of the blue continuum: 227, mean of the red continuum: 227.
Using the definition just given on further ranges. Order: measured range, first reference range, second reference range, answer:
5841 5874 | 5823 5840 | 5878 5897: -2.98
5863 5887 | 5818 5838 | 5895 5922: 1.40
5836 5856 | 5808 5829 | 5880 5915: -0.59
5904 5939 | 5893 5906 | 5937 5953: -0.29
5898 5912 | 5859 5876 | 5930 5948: 0.31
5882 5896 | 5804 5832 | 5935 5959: 2.58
